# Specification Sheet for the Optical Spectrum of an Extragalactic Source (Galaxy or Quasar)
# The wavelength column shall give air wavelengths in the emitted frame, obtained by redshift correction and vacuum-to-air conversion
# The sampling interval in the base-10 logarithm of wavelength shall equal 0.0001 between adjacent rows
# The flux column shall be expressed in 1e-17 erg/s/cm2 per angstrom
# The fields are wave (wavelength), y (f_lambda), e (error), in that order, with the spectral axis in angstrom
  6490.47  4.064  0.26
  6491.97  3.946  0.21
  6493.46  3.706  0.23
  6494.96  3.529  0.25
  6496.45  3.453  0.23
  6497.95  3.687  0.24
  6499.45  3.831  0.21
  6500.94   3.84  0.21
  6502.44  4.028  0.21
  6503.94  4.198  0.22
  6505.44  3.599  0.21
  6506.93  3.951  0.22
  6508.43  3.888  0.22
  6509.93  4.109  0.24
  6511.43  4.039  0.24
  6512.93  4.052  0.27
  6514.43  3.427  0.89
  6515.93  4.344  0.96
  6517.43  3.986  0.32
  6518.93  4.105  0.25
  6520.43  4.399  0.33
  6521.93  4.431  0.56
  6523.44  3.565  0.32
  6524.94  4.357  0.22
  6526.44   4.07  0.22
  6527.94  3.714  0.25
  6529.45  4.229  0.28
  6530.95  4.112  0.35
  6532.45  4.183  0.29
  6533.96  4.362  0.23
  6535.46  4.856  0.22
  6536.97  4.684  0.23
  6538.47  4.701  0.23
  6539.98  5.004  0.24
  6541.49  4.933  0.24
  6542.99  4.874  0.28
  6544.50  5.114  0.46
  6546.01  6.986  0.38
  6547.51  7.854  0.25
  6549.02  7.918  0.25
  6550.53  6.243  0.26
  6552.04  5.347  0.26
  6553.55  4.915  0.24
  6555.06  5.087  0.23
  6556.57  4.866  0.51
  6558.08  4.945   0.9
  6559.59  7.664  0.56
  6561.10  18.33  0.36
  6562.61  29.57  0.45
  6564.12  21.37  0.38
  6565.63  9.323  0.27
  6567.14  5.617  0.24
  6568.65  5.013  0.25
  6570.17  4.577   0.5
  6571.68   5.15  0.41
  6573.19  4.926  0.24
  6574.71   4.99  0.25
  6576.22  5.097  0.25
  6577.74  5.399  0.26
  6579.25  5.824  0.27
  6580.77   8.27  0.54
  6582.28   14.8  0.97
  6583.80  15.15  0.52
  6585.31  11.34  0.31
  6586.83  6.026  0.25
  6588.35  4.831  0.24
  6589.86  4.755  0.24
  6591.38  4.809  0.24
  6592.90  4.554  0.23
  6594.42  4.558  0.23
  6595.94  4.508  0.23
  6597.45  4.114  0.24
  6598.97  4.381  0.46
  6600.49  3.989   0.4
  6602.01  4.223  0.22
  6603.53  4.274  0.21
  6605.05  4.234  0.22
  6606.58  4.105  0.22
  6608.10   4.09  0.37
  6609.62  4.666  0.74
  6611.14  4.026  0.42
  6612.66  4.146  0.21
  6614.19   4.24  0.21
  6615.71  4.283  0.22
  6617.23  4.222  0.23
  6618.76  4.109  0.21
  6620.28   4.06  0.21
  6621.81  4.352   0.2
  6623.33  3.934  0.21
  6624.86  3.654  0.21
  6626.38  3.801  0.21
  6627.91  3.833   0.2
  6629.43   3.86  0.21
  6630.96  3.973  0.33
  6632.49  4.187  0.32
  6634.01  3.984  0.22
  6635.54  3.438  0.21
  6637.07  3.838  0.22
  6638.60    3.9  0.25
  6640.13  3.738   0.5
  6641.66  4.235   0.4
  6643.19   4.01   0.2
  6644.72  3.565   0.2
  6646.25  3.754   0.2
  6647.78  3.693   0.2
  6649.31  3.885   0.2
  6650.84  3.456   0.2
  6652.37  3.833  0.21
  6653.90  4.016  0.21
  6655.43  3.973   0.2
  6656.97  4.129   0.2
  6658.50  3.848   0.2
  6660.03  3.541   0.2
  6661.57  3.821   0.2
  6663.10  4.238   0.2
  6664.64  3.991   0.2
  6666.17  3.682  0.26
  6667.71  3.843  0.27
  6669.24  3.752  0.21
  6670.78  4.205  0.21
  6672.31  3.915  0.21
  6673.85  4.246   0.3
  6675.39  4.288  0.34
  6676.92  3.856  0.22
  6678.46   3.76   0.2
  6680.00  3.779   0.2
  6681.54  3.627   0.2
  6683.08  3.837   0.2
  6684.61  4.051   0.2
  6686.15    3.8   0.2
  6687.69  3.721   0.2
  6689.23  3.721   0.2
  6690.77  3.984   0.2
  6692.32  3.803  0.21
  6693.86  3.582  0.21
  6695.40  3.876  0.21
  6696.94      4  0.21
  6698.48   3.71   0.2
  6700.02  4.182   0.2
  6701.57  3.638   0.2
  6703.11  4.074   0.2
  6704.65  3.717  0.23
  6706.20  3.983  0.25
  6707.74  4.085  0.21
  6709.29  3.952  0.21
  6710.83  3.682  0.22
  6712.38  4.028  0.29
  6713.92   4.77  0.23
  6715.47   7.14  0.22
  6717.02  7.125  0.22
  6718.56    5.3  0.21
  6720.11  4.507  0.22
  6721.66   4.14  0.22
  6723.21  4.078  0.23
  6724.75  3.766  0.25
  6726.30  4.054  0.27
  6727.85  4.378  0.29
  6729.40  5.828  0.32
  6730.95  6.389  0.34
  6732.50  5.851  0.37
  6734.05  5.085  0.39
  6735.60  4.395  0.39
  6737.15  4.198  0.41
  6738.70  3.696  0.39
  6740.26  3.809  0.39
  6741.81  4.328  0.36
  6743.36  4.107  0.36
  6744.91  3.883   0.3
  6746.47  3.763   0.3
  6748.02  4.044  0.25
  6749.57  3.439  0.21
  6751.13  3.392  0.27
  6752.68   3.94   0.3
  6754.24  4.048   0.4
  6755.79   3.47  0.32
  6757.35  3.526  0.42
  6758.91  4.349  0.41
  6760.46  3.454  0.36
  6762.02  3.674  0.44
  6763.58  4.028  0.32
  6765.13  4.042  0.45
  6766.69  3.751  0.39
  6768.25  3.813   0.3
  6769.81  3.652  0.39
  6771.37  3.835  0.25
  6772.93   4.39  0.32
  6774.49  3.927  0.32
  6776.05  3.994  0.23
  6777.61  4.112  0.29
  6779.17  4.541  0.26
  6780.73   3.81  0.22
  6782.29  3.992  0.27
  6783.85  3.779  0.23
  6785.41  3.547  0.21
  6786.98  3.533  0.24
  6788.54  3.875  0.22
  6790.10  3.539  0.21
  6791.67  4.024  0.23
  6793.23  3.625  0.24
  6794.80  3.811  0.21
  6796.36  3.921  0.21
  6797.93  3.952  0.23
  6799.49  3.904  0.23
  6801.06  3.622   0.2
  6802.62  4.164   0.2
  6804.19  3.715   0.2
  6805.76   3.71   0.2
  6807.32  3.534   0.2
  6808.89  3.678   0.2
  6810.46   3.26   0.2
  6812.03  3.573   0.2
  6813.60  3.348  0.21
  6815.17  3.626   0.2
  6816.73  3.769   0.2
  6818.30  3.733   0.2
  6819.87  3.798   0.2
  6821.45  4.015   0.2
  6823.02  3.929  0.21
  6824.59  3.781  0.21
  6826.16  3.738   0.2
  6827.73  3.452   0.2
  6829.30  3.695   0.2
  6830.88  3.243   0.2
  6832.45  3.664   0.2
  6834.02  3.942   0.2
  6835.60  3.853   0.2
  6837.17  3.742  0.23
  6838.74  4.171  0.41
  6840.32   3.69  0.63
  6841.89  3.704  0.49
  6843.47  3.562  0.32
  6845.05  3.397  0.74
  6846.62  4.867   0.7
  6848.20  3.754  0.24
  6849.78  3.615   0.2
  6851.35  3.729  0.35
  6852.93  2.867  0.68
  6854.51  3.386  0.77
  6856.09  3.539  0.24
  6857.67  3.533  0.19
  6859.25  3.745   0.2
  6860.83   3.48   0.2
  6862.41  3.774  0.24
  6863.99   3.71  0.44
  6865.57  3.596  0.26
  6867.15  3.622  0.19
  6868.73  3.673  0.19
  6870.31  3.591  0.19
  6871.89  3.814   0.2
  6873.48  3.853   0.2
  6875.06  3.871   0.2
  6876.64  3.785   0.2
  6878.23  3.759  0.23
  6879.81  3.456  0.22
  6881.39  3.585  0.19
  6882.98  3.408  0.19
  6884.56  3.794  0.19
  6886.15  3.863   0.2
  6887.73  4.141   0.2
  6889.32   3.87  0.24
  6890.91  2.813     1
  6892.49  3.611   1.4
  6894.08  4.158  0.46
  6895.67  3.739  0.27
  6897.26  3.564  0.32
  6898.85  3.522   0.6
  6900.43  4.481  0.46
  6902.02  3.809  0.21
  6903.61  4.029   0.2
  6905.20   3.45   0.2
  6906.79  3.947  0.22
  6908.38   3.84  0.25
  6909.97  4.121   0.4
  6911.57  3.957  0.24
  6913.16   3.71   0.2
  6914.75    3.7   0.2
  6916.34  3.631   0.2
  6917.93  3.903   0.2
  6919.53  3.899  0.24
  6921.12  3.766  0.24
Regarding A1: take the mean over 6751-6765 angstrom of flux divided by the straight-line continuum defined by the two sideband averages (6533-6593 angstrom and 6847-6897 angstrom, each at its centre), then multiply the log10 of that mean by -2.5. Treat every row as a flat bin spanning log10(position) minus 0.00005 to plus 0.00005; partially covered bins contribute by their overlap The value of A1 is 0.32 mag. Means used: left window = 7.52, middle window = 3.8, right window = 3.66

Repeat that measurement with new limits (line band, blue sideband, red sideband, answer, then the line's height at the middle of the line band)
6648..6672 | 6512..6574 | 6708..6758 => 0.31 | 5.18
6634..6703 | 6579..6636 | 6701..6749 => 0.24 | 4.82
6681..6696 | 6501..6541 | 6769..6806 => 0.05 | 3.98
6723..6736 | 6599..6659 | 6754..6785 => -0.24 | 3.93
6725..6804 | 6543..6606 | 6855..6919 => 0.26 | 5.13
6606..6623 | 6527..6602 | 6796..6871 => 0.43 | 6.27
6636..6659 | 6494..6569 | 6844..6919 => 0.32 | 5.15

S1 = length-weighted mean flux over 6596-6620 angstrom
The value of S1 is 4.21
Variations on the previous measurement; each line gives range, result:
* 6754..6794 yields 3.86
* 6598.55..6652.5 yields 4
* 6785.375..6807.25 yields 3.78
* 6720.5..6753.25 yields 4.32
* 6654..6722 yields 4.11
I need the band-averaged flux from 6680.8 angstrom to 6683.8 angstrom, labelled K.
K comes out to 3.73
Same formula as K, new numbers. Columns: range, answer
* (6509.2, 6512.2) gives 4.07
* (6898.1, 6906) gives 3.86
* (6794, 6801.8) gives 3.84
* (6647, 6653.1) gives 3.72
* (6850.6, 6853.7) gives 3.29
